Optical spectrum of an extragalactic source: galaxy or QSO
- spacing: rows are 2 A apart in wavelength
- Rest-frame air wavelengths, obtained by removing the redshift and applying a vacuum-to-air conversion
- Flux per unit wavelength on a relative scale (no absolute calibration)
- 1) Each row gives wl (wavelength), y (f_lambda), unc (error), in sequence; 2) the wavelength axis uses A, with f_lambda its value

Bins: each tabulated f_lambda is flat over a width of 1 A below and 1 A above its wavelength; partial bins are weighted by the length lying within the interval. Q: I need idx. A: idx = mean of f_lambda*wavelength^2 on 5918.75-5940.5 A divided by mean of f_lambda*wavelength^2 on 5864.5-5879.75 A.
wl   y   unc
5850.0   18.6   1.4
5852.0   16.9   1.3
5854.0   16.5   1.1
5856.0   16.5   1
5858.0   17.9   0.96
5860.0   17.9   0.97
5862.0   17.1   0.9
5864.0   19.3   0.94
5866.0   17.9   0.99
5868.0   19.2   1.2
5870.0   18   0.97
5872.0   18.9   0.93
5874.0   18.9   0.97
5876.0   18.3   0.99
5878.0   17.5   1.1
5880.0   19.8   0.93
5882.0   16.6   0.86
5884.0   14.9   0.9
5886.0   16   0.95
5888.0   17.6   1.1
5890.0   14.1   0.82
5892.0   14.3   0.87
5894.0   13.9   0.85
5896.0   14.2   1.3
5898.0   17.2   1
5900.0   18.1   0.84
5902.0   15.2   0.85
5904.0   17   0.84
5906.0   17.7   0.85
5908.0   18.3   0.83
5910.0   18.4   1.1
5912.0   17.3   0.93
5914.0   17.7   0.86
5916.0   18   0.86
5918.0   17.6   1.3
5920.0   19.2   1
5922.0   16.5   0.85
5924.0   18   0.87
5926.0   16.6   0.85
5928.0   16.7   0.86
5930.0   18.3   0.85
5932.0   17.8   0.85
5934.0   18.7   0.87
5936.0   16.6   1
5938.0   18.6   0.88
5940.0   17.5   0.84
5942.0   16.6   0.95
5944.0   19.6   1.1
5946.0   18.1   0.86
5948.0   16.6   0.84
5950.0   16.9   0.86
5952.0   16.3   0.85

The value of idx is 0.98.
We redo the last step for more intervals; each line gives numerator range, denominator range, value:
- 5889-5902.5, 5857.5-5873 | 0.84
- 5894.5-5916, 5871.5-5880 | 0.93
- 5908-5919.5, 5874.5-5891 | 1.07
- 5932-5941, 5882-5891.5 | 1.16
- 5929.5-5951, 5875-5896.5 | 1.12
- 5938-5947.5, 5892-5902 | 1.17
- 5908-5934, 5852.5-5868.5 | 1.02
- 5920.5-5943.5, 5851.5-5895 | 1.04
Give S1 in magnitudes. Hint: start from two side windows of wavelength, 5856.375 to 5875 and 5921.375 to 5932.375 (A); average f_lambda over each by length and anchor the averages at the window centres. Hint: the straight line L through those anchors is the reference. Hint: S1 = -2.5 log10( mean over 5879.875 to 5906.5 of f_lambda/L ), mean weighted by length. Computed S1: 0.12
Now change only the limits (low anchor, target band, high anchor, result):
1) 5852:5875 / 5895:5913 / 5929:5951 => 0.050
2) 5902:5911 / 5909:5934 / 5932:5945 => 0.001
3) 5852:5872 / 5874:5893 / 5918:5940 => 0.069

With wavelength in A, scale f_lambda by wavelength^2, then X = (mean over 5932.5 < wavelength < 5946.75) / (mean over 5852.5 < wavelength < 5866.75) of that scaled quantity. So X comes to 1.1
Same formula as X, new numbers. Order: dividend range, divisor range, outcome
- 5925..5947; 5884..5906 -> 1.14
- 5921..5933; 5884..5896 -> 1.16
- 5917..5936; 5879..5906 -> 1.11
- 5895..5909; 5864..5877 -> 0.91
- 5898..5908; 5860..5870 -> 0.95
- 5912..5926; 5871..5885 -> 1.01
